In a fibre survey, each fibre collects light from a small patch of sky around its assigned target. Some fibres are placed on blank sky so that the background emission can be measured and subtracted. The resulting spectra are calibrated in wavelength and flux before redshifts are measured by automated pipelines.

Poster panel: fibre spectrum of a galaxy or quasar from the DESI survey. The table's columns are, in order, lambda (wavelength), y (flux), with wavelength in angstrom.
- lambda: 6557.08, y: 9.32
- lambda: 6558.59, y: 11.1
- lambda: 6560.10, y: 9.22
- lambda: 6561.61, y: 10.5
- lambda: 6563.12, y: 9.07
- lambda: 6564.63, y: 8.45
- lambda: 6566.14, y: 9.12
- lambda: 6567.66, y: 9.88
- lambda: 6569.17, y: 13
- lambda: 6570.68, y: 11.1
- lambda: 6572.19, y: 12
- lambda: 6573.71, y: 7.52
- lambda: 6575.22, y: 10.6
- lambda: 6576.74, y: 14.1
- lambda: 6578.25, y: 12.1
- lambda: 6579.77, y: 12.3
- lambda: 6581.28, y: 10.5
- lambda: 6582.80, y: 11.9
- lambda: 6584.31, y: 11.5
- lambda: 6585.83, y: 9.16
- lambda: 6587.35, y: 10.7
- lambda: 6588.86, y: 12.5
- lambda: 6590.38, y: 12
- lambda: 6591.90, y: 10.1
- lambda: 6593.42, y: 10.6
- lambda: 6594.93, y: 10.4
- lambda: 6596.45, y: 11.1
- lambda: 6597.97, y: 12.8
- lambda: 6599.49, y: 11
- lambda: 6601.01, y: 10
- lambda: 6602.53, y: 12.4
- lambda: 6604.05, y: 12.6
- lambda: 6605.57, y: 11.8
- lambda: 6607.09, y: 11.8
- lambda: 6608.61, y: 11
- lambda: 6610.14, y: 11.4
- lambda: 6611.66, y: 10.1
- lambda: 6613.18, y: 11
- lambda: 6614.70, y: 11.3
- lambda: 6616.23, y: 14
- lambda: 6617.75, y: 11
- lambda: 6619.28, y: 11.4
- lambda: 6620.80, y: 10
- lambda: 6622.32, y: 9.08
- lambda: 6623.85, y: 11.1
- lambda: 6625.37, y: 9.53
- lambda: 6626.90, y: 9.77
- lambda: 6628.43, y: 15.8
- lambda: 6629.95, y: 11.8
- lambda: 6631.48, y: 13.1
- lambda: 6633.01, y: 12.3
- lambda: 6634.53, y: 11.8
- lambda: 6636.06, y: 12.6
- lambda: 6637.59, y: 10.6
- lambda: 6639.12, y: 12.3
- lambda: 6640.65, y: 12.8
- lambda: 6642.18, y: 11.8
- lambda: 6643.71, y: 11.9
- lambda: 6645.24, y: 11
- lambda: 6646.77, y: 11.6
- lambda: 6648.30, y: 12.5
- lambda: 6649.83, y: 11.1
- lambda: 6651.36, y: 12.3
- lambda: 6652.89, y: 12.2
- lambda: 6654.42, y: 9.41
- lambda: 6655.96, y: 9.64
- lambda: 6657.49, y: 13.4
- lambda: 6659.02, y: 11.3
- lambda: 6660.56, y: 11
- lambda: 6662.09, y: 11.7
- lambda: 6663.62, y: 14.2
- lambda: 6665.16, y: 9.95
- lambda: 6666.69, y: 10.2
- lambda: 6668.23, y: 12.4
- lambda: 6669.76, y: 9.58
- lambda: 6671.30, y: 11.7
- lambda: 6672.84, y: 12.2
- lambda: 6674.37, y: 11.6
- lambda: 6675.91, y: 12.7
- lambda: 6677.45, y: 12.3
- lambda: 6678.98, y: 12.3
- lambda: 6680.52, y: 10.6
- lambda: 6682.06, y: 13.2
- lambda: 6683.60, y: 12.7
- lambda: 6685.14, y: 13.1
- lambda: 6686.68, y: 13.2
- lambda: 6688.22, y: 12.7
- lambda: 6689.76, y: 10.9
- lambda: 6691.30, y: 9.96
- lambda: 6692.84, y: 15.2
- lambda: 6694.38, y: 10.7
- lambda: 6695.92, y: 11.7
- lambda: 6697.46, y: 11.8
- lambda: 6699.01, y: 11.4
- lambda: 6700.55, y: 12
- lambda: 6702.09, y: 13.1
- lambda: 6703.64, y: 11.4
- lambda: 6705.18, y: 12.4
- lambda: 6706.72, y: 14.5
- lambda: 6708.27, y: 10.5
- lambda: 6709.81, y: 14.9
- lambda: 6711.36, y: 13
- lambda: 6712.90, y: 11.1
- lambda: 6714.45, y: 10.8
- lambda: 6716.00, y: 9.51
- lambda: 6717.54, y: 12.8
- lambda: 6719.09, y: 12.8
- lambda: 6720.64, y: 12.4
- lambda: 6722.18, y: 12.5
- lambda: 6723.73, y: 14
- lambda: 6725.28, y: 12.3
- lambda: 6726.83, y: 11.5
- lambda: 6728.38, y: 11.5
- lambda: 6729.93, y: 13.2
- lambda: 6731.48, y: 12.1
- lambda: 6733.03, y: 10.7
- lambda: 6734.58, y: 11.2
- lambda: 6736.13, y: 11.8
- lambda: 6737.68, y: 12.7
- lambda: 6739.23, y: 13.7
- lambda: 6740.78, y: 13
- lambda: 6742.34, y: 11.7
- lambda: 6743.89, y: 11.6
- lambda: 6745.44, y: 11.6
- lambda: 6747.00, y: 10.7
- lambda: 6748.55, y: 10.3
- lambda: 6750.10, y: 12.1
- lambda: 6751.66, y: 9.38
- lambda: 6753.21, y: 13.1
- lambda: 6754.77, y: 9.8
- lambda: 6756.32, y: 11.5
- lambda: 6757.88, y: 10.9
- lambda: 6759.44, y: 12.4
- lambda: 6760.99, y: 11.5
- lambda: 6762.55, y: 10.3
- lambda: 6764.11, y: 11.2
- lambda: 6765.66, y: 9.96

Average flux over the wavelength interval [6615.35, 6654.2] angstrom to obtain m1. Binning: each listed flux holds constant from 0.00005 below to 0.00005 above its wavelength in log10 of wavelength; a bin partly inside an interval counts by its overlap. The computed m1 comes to 11.7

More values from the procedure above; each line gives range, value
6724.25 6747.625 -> 12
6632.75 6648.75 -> 11.9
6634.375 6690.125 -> 11.8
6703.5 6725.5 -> 12.4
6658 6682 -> 11.7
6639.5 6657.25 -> 11.6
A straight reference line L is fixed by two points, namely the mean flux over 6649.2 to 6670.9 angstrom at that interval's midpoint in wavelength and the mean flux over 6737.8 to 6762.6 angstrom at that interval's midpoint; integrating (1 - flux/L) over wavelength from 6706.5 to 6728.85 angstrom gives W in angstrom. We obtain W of -1.5 angstrom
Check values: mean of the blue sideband 11.3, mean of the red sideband 11.5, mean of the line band 12.2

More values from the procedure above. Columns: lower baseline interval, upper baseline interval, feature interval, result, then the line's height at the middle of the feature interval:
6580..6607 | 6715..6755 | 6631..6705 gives -1.7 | 11.6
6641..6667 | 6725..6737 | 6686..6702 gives -0.5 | 11.7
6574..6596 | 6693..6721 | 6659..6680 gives 0.3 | 11.8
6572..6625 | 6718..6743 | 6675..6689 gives -0.7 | 11.9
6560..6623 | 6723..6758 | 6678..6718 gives -2.0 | 11.6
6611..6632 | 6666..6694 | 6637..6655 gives -0.1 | 11.6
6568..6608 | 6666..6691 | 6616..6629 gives 0.5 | 11.6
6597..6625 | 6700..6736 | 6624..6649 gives -0.9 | 11.5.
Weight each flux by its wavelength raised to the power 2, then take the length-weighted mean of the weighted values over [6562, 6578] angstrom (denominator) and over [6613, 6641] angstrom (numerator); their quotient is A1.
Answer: 1.12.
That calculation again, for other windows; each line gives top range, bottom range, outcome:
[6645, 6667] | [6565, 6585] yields 1.05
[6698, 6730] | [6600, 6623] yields 1.12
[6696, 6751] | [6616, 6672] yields 1.07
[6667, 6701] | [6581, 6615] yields 1.10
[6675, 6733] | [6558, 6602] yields 1.17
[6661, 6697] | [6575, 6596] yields 1.08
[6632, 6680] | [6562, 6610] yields 1.08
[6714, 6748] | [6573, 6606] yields 1.11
